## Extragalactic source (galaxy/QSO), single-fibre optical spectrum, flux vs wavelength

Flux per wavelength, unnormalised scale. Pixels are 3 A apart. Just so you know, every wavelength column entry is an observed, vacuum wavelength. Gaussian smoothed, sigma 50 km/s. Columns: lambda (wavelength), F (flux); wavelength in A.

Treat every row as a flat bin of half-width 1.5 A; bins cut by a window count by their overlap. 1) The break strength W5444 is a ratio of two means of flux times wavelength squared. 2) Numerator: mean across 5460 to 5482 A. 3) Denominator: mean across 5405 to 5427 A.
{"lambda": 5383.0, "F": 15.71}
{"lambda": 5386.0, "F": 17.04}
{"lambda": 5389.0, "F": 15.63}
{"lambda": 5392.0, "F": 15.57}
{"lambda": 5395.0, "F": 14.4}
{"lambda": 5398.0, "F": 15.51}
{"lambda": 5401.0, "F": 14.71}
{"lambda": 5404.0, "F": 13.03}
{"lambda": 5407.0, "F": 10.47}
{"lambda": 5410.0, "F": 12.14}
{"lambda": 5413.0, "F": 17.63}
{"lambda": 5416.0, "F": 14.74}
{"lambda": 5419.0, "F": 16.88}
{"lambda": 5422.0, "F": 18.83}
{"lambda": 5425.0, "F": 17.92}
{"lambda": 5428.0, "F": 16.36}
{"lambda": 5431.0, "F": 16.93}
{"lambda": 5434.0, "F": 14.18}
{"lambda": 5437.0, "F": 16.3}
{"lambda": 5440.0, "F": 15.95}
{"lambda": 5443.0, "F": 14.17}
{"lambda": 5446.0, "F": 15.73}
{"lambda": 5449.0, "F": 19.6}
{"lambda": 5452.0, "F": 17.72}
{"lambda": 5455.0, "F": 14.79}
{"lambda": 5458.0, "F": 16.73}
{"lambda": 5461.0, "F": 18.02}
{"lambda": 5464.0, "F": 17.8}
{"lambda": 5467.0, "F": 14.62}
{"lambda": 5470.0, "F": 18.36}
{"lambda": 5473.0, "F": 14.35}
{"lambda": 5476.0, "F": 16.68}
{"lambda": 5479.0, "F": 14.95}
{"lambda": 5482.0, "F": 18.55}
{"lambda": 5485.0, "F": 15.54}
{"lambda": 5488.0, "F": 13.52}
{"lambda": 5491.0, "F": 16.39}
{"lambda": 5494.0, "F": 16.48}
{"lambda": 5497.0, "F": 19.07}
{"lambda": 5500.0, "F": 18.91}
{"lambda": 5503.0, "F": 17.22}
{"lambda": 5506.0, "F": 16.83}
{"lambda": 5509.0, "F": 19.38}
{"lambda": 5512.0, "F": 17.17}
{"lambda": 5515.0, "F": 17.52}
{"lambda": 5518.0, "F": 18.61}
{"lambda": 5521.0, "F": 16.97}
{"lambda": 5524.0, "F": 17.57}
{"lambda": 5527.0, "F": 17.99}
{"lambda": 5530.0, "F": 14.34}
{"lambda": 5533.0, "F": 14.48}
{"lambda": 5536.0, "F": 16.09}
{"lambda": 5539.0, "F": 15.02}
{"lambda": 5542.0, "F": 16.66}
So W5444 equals 1.09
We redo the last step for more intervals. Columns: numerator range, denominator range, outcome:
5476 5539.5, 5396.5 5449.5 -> 1.12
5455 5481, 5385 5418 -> 1.15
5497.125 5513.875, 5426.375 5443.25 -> 1.17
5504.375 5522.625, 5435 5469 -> 1.10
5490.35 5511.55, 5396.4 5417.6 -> 1.31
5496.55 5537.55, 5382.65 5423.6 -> 1.19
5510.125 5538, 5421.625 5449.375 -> 1.06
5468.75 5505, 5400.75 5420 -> 1.21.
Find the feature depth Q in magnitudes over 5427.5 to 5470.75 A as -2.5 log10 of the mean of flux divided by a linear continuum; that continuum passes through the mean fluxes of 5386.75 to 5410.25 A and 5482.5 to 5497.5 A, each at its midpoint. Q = -0.08 mag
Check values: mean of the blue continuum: 14.1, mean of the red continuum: 16.2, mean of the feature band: 16.5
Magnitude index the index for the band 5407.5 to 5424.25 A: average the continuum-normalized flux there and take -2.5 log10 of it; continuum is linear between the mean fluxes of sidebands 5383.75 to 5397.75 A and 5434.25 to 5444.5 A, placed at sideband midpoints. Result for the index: -0.02 mag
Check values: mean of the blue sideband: 15.6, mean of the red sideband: 15.3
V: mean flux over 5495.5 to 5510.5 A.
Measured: 18.3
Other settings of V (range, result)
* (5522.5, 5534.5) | 16.1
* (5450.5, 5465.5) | 17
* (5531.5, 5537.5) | 15.3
